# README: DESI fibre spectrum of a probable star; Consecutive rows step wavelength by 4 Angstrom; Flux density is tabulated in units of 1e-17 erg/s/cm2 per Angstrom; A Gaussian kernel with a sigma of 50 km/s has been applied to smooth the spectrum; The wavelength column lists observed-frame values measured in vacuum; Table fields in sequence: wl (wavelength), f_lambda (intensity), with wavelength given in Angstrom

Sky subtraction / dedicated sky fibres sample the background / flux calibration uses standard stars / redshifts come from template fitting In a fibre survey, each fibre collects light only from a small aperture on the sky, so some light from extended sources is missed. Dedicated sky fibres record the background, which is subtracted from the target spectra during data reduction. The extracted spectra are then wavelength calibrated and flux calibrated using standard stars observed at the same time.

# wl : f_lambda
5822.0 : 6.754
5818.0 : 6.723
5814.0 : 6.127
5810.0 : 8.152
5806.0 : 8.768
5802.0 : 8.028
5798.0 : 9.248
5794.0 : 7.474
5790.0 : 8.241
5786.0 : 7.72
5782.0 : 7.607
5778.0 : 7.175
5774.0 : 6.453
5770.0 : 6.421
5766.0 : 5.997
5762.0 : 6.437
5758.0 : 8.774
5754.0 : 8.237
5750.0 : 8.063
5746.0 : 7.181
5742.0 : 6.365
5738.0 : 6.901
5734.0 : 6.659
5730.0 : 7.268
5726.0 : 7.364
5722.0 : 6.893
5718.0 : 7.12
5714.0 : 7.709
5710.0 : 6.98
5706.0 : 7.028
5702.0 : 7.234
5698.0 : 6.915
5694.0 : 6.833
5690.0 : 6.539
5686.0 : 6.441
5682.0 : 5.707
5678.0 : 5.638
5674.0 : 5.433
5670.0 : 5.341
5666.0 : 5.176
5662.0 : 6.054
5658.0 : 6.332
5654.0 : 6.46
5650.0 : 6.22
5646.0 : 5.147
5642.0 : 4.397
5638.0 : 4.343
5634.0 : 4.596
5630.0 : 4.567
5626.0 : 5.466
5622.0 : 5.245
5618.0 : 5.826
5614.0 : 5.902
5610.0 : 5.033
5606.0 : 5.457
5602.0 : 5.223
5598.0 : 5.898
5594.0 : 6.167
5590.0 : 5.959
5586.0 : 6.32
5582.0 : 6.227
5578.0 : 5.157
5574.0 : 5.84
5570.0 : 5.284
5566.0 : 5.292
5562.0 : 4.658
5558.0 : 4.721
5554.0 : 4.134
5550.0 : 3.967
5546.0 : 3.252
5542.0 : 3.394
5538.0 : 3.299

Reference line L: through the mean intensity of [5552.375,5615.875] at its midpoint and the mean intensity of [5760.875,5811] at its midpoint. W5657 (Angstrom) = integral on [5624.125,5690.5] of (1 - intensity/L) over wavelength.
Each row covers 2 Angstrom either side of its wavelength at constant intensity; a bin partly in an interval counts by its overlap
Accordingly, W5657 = 7.69 Angstrom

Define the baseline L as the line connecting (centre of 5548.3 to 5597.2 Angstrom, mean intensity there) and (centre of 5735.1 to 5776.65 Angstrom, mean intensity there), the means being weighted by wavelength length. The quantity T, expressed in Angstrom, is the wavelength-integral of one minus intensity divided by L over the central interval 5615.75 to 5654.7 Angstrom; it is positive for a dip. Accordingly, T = 4.8 Angstrom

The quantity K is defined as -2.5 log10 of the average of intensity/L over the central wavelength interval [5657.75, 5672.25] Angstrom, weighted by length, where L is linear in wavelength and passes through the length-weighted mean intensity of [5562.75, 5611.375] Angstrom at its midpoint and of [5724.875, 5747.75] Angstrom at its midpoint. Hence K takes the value 0.12 mag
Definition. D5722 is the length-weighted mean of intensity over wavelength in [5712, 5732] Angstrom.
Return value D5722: 7.27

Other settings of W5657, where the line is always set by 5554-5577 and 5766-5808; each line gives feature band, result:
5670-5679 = 1.2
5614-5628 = 0.3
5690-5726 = -1.9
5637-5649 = 2.4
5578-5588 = -1.5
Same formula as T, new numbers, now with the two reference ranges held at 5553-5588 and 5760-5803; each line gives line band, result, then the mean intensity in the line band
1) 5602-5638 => 3.6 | 5.21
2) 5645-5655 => 0.2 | 5.97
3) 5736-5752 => -0.3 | 7.13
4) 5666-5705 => 1.4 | 6.2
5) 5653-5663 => -0.2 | 6.29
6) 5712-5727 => -1.2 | 7.27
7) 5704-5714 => -0.8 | 7.14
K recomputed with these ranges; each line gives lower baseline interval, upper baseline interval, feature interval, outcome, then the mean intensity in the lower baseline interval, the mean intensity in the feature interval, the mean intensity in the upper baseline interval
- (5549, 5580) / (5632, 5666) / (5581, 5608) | -0.16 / 4.91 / 5.88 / 5.43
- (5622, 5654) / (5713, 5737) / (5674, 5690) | 0.03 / 5.07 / 5.94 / 7.14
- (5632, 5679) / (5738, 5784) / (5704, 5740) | -0.10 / 5.42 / 7.1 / 7.14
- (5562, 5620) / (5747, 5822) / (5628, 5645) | 0.32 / 5.65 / 4.52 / 7.51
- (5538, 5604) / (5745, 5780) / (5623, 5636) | 0.16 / 5.04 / 4.9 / 7.19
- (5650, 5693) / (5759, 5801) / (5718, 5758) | -0.08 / 5.95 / 7.29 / 7.33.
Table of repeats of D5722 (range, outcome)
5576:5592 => 5.92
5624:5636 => 4.88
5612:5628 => 5.61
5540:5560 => 3.89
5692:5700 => 6.87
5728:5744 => 6.8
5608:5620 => 5.59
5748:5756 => 8.15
